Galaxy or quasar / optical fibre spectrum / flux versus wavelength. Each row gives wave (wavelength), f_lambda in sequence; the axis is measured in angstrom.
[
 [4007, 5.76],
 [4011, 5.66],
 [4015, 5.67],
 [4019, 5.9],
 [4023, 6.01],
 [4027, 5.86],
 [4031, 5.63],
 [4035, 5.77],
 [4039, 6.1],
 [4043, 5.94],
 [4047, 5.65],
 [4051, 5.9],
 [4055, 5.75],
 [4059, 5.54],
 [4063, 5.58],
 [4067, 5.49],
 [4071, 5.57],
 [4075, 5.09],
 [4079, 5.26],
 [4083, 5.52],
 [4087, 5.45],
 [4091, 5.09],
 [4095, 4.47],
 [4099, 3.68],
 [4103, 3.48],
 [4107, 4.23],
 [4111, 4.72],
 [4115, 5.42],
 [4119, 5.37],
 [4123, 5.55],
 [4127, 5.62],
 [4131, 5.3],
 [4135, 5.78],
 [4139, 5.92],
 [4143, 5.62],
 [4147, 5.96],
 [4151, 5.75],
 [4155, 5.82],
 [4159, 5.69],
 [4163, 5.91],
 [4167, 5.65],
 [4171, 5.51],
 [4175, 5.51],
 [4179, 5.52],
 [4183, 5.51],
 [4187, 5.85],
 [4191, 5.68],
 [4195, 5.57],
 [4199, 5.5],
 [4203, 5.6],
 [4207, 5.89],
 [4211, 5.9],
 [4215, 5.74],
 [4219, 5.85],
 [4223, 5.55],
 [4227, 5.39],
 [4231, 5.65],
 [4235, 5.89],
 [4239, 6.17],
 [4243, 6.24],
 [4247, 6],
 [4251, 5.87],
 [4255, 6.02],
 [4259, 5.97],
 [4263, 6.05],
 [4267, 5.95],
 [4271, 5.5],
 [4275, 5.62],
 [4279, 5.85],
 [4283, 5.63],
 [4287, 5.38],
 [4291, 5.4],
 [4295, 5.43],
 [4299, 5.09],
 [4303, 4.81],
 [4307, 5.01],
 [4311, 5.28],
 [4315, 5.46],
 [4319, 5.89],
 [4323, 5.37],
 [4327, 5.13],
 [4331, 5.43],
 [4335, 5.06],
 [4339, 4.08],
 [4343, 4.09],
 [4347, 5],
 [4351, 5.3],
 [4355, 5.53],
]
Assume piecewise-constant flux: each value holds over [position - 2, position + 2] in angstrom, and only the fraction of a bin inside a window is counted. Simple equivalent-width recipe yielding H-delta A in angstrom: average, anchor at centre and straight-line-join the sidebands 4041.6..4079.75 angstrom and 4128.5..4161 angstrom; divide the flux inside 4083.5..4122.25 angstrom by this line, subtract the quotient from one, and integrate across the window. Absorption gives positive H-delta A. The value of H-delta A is 6.4 angstrom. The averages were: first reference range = 5.58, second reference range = 5.73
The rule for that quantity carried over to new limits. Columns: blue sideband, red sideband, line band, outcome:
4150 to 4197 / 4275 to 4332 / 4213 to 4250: -2.0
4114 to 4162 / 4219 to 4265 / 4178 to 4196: 0.4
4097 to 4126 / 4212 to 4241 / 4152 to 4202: -3.4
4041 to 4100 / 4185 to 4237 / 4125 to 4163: -1.3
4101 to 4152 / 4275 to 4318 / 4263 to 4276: -1.0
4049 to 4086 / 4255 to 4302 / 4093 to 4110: 4.7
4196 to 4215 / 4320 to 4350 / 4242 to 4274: -3.2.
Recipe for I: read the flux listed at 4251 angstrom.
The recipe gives 5.87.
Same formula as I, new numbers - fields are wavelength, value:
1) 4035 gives 5.77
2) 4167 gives 5.65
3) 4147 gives 5.96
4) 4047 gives 5.65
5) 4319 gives 5.89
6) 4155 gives 5.82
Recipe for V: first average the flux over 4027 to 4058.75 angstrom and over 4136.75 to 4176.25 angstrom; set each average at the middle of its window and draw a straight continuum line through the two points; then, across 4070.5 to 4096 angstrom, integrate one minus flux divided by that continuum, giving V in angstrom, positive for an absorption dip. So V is 2.51 angstrom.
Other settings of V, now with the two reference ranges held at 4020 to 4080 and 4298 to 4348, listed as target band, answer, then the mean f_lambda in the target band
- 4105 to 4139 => 1.41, 5.29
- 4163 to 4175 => -0.47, 5.62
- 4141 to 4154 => -0.76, 5.78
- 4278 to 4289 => -0.97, 5.6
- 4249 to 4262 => -1.87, 5.96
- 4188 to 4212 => -1.57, 5.69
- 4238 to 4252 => -2.25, 6.08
